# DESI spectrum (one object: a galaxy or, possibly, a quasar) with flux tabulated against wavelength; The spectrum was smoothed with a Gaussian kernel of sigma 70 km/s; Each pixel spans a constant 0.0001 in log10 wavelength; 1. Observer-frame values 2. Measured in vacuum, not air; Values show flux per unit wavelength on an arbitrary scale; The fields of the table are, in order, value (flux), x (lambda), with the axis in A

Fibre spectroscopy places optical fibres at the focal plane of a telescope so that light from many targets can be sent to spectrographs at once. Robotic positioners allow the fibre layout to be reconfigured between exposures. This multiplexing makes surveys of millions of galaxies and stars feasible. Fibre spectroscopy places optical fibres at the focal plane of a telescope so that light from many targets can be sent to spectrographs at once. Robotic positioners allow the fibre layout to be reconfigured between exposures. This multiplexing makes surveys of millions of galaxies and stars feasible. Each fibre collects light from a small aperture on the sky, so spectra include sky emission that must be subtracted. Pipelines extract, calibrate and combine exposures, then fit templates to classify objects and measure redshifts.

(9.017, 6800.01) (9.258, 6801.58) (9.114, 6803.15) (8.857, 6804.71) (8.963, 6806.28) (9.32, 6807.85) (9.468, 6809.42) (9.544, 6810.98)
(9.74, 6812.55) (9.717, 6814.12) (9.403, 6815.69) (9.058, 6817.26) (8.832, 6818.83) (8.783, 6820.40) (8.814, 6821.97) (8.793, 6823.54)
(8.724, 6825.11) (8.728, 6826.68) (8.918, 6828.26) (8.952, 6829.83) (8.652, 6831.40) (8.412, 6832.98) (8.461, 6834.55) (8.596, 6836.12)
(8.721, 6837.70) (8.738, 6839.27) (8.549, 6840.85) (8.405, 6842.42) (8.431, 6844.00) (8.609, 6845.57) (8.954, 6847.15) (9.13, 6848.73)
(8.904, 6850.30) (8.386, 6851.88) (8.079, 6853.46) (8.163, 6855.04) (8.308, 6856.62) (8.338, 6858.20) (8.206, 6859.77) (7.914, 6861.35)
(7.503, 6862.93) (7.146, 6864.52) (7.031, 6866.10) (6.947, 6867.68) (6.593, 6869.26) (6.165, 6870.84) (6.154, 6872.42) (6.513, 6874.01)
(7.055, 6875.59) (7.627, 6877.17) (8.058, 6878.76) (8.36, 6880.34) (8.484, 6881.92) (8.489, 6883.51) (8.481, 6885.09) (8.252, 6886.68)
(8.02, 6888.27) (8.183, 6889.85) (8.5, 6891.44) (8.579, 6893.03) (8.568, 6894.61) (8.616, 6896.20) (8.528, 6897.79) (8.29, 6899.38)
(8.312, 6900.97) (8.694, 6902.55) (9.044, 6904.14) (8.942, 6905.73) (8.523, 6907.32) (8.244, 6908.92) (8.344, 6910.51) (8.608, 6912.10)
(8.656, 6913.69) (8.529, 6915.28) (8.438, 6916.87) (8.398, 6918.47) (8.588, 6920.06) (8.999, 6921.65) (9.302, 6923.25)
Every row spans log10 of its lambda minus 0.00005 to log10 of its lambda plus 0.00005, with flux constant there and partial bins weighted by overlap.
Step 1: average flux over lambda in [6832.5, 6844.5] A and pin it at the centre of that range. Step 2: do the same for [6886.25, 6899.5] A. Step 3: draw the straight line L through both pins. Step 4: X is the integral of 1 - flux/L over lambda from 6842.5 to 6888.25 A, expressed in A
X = 3.2 A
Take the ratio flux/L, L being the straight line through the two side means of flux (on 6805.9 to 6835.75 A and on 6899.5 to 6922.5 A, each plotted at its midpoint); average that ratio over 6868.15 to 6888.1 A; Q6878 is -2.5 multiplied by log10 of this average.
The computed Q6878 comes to 0.162 mag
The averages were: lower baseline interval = 9.01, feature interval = 7.53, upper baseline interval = 8.59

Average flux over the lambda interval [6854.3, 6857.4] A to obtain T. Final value 8.23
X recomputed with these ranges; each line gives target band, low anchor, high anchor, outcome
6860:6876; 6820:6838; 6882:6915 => 3.1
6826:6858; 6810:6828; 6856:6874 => -1.7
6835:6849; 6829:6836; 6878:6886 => -0.1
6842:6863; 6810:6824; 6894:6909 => 1.3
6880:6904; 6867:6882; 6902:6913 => -1.6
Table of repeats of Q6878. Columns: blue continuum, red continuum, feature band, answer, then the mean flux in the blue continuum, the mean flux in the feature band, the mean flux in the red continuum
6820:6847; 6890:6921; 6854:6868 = 0.11 mag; 8.67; 7.76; 8.54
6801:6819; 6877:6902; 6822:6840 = 0.04 mag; 9.29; 8.7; 8.36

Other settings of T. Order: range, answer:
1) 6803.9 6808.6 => 9.05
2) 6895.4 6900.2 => 8.47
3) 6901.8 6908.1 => 8.8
